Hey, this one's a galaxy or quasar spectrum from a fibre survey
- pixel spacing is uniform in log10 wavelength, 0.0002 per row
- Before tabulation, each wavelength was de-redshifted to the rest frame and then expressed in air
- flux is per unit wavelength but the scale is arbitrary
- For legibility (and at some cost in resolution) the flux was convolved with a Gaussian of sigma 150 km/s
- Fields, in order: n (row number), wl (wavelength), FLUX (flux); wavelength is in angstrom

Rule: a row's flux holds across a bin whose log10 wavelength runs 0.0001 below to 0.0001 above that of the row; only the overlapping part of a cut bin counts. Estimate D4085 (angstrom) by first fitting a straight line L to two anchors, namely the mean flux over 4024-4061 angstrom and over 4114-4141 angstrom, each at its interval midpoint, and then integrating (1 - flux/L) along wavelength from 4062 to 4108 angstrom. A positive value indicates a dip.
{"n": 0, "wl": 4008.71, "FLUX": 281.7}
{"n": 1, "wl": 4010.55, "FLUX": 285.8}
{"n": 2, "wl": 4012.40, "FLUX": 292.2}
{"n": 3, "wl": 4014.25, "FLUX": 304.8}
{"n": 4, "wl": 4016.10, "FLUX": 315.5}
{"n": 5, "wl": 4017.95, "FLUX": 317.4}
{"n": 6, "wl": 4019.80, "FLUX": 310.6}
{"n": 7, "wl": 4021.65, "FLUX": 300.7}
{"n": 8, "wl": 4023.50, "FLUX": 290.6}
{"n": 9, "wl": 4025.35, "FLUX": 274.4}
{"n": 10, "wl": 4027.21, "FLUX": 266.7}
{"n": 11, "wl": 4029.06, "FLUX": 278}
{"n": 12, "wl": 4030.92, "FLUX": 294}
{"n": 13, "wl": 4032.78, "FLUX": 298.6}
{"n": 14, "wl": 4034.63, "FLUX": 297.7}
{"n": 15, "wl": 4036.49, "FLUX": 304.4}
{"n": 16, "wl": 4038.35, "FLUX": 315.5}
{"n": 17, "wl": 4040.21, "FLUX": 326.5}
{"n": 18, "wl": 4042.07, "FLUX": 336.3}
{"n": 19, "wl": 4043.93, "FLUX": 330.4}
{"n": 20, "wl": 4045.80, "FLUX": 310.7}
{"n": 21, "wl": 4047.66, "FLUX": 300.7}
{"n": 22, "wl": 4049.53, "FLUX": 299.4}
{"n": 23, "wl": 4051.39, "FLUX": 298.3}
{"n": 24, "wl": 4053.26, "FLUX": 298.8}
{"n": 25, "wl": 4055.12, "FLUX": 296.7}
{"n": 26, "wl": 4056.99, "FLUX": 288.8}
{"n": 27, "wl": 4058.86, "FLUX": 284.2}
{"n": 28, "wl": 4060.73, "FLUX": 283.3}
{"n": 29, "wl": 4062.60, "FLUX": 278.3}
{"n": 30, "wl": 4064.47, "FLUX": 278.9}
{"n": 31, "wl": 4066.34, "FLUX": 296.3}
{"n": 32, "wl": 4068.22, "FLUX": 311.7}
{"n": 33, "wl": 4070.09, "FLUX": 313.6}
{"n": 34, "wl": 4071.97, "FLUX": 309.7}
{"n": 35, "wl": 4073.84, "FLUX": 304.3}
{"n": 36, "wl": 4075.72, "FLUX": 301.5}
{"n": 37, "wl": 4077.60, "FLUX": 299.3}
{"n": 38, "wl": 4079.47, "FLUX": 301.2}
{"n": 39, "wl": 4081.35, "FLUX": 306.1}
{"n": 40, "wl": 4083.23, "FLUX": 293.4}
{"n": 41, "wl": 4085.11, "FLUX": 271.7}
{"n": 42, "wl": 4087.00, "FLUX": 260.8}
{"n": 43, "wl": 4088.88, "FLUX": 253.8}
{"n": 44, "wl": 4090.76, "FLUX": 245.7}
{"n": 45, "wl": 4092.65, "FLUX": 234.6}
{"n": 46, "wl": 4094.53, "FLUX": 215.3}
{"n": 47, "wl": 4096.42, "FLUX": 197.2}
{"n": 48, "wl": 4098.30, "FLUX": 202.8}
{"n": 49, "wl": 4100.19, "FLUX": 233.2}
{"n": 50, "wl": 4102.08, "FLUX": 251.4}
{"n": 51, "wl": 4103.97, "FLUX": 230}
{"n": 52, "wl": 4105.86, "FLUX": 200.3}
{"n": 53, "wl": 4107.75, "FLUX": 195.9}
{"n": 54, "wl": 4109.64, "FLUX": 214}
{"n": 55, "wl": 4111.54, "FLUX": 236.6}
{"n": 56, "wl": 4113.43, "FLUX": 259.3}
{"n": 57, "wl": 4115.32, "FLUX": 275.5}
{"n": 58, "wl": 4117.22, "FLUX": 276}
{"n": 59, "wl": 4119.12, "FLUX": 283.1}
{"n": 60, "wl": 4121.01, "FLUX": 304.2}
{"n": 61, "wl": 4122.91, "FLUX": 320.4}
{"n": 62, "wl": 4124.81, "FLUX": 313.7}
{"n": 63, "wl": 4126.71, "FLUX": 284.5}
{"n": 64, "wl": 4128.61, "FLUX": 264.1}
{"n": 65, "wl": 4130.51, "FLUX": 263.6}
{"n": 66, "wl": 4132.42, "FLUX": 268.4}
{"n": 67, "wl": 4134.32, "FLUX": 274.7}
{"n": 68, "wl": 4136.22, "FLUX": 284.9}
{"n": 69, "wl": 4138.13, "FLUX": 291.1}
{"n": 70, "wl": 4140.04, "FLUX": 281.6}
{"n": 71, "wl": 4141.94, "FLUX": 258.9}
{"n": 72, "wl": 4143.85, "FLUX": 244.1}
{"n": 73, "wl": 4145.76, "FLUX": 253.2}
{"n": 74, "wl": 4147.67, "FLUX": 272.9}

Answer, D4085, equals 4.4 angstrom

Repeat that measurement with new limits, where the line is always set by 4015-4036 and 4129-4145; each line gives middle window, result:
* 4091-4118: 4.6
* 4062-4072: -0.4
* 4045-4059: -0.4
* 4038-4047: -1.0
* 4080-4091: 0.3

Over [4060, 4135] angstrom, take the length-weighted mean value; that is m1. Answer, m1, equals 268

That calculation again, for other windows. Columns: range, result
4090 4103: 225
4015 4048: 304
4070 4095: 279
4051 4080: 296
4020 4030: 284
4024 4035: 285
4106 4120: 246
